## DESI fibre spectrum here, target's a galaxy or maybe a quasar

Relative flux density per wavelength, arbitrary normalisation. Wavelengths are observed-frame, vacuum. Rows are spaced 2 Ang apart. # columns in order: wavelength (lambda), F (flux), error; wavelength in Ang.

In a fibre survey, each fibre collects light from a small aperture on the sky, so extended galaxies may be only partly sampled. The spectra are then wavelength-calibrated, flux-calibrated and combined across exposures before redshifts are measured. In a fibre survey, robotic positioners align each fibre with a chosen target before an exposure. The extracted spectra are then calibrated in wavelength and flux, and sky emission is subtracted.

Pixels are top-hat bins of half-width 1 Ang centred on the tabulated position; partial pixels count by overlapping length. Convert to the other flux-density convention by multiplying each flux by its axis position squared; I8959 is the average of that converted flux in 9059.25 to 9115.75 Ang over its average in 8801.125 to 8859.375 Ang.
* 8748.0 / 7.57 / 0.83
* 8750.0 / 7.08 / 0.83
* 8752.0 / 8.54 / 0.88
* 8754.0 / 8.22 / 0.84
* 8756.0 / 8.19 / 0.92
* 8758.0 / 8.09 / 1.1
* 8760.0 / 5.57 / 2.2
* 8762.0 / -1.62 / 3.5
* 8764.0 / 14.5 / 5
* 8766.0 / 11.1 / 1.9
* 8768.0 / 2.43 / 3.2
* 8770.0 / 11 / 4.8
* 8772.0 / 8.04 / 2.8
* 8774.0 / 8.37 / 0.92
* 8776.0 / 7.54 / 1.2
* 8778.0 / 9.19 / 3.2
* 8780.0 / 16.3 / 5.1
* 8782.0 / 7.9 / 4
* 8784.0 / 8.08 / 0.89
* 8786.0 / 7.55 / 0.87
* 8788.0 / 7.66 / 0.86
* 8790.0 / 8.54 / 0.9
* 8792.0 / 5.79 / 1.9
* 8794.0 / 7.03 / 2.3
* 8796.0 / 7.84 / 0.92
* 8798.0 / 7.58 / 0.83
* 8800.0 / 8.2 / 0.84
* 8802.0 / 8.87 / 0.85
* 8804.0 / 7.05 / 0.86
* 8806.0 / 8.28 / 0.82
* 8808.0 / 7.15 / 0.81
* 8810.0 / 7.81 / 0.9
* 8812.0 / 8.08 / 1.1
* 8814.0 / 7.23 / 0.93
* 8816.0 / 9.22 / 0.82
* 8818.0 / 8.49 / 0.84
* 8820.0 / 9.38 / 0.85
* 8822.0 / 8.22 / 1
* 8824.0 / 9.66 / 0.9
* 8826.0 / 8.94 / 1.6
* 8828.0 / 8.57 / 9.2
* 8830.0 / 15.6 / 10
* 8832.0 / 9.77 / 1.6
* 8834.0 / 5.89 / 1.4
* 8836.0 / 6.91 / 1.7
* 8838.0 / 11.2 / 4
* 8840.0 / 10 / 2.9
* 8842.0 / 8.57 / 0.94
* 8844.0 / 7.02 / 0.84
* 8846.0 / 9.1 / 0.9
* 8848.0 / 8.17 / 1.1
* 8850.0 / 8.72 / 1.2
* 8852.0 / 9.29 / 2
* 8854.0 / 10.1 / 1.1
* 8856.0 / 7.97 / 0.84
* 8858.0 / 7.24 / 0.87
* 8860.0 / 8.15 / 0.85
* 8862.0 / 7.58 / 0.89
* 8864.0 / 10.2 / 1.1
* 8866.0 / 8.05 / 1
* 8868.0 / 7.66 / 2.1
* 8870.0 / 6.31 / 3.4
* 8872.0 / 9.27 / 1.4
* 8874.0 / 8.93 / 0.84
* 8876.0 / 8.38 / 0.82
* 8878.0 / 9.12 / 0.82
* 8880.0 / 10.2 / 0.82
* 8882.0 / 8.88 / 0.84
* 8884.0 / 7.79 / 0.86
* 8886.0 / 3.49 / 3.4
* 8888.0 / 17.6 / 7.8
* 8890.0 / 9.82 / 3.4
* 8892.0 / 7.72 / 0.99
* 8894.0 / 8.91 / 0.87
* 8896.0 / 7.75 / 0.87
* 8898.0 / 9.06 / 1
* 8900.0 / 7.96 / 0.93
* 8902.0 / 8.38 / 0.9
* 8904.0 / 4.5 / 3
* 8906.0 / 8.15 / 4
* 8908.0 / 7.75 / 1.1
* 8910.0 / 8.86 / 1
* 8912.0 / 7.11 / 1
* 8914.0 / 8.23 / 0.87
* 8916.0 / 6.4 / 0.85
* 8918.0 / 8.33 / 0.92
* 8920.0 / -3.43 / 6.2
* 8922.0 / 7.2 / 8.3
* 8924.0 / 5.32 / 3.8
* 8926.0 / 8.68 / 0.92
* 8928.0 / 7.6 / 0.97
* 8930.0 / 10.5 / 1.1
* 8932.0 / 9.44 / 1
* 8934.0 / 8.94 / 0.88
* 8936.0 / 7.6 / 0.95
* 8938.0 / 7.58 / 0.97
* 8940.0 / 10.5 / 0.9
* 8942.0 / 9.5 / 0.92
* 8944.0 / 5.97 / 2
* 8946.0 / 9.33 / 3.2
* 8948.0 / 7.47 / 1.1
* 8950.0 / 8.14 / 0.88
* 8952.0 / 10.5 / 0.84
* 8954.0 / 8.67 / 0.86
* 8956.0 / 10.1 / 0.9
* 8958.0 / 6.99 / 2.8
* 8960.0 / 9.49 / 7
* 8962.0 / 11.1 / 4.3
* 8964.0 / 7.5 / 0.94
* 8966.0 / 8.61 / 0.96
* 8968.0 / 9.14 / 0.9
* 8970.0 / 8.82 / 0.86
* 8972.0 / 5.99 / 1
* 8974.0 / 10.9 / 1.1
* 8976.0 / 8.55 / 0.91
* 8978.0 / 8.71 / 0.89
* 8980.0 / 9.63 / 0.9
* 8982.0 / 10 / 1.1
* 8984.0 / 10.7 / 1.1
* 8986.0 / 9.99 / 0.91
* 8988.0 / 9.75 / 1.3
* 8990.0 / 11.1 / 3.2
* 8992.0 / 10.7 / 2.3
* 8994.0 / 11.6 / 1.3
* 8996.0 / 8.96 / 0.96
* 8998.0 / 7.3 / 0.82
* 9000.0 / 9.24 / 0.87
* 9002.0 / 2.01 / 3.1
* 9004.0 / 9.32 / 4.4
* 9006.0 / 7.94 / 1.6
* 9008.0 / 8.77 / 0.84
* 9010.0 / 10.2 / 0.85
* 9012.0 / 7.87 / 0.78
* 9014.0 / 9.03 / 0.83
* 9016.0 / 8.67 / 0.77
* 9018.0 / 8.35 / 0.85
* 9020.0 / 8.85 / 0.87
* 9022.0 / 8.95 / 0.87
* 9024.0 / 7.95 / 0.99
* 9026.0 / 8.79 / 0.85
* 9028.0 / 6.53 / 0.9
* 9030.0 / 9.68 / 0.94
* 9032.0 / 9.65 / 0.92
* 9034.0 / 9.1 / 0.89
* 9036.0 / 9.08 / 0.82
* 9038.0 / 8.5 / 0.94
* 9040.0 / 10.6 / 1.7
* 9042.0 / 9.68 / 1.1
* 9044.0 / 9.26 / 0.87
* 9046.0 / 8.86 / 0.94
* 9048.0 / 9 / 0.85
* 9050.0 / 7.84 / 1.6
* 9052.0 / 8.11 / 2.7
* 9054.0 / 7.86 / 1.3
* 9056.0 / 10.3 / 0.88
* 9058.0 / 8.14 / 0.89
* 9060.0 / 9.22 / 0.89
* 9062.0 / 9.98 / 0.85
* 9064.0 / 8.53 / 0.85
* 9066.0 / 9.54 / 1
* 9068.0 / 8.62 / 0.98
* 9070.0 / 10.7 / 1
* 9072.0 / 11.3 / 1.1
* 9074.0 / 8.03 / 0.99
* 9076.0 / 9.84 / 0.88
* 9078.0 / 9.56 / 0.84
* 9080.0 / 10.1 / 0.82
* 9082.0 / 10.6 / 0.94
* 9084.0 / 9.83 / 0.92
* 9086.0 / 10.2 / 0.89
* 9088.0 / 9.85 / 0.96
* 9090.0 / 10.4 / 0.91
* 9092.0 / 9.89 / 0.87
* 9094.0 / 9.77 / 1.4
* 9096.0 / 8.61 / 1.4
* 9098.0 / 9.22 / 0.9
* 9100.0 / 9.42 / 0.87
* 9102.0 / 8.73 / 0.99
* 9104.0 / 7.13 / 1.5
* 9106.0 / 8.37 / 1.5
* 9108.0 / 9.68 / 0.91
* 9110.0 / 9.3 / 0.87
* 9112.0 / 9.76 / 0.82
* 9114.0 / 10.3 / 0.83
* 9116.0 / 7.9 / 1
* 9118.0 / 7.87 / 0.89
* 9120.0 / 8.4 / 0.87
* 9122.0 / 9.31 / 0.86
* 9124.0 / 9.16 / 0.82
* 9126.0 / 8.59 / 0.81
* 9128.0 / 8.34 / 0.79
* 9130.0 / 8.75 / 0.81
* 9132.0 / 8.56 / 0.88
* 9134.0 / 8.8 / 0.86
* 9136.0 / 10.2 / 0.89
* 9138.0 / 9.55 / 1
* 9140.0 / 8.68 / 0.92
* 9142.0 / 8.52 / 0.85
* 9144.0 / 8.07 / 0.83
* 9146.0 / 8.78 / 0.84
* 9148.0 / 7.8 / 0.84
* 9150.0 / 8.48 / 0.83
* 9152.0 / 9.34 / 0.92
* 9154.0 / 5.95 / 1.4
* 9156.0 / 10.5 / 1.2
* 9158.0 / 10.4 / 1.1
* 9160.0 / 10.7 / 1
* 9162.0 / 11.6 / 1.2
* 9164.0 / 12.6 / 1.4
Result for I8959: 1.16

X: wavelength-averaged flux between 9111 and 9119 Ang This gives 8.96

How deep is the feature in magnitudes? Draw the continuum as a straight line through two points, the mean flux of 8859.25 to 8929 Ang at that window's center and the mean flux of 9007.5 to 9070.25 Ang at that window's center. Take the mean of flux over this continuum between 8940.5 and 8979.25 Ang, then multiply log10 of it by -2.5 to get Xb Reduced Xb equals -0.05 mag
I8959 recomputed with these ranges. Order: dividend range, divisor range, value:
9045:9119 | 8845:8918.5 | 1.15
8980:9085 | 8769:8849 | 1.11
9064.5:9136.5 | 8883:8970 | 1.18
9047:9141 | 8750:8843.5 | 1.17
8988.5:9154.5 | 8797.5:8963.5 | 1.12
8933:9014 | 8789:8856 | 1.07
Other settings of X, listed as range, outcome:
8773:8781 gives 10.4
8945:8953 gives 8.86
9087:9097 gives 9.7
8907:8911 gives 8.3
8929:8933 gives 9.97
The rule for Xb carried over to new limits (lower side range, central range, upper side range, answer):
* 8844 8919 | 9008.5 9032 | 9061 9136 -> 0.04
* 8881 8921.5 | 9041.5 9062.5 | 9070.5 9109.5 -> 0.03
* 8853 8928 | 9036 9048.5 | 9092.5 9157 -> -0.10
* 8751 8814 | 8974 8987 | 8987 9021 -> -0.12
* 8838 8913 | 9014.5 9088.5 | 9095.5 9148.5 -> -0.05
